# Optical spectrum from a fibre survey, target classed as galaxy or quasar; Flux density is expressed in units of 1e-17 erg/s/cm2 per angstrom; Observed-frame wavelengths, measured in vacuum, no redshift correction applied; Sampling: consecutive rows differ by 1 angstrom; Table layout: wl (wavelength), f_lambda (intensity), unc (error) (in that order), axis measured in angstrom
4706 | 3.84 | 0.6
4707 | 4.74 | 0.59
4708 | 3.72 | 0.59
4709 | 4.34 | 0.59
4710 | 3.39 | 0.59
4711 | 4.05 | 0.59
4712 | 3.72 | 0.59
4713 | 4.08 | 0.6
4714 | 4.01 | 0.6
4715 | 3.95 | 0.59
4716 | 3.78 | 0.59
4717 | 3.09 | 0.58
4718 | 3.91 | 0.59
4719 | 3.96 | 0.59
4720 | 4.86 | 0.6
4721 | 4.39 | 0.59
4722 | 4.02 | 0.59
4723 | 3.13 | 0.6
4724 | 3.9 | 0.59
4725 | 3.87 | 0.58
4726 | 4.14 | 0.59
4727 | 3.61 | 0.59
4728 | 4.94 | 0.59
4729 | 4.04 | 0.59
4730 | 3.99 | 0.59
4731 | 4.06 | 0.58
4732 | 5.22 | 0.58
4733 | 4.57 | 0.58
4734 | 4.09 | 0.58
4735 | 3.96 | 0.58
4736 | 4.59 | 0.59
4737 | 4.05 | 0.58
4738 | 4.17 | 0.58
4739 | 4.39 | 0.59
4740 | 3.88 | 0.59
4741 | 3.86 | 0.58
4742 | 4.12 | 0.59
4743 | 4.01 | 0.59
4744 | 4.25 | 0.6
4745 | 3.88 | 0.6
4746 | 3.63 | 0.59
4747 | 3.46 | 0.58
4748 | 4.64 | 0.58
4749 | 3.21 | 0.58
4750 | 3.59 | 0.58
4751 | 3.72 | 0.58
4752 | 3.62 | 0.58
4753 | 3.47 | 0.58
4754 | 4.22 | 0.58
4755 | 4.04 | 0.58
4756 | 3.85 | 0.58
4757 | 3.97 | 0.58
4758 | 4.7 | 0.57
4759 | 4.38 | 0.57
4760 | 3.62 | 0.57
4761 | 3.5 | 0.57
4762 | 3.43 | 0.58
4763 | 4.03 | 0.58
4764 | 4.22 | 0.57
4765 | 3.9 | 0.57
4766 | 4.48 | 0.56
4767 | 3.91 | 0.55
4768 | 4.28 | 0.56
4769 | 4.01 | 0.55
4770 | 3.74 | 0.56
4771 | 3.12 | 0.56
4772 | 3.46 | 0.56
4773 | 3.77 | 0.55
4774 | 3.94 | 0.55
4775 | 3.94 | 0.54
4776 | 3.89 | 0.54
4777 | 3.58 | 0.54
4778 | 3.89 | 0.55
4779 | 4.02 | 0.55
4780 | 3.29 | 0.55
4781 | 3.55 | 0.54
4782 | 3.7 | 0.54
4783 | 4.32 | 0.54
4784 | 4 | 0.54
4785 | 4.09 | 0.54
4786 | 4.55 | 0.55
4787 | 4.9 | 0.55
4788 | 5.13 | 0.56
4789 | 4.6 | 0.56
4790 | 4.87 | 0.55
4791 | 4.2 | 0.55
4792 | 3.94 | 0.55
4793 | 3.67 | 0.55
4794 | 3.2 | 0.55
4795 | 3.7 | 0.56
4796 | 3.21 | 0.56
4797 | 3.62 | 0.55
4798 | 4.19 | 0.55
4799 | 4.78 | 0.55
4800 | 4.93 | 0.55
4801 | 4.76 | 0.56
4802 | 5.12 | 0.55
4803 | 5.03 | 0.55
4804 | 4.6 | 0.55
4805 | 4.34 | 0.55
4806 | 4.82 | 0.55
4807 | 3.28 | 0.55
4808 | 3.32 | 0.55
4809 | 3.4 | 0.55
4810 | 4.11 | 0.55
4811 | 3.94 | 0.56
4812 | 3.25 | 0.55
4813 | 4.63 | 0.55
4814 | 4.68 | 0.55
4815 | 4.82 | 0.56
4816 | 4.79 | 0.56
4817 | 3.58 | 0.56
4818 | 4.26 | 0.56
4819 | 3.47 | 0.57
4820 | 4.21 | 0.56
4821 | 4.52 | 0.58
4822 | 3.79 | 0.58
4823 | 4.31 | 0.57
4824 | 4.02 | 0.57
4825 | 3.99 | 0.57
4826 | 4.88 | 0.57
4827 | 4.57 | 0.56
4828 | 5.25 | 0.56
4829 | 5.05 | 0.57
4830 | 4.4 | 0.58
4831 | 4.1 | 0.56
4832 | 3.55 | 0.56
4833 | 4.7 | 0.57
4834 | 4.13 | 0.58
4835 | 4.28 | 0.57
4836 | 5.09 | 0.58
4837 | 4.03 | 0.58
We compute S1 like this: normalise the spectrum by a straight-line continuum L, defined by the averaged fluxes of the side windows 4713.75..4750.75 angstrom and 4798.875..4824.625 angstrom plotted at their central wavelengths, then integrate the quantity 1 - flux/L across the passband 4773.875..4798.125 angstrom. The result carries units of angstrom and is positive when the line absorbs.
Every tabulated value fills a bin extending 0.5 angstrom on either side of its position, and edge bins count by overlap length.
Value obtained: 1.1 angstrom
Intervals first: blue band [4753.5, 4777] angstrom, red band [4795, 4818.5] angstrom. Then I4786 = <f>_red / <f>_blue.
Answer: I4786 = 1.1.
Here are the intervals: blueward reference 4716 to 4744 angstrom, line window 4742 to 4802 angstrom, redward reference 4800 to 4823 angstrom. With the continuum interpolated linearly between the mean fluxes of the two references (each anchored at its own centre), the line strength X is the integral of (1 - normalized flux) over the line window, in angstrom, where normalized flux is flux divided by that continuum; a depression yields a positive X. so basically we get 2.63 angstrom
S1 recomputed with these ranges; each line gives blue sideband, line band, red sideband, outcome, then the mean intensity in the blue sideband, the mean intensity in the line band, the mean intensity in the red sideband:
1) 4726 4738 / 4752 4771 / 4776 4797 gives 0.8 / 4.27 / 3.95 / 4.01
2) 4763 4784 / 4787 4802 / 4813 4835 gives -0.7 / 3.86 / 4.25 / 4.34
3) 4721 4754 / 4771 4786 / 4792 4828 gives 1.1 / 4.01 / 3.82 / 4.18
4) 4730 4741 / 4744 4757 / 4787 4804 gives 1.5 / 4.26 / 3.8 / 4.34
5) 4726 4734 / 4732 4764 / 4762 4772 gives 1.0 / 4.32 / 3.99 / 3.91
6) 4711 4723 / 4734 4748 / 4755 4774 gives -0.4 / 3.95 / 4.04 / 3.91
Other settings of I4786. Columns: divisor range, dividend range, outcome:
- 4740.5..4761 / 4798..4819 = 1.10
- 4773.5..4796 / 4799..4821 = 1.06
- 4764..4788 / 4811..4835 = 1.08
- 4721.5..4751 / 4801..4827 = 1.05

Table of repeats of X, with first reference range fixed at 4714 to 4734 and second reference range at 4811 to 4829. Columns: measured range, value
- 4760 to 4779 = 1.6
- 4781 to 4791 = -0.4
